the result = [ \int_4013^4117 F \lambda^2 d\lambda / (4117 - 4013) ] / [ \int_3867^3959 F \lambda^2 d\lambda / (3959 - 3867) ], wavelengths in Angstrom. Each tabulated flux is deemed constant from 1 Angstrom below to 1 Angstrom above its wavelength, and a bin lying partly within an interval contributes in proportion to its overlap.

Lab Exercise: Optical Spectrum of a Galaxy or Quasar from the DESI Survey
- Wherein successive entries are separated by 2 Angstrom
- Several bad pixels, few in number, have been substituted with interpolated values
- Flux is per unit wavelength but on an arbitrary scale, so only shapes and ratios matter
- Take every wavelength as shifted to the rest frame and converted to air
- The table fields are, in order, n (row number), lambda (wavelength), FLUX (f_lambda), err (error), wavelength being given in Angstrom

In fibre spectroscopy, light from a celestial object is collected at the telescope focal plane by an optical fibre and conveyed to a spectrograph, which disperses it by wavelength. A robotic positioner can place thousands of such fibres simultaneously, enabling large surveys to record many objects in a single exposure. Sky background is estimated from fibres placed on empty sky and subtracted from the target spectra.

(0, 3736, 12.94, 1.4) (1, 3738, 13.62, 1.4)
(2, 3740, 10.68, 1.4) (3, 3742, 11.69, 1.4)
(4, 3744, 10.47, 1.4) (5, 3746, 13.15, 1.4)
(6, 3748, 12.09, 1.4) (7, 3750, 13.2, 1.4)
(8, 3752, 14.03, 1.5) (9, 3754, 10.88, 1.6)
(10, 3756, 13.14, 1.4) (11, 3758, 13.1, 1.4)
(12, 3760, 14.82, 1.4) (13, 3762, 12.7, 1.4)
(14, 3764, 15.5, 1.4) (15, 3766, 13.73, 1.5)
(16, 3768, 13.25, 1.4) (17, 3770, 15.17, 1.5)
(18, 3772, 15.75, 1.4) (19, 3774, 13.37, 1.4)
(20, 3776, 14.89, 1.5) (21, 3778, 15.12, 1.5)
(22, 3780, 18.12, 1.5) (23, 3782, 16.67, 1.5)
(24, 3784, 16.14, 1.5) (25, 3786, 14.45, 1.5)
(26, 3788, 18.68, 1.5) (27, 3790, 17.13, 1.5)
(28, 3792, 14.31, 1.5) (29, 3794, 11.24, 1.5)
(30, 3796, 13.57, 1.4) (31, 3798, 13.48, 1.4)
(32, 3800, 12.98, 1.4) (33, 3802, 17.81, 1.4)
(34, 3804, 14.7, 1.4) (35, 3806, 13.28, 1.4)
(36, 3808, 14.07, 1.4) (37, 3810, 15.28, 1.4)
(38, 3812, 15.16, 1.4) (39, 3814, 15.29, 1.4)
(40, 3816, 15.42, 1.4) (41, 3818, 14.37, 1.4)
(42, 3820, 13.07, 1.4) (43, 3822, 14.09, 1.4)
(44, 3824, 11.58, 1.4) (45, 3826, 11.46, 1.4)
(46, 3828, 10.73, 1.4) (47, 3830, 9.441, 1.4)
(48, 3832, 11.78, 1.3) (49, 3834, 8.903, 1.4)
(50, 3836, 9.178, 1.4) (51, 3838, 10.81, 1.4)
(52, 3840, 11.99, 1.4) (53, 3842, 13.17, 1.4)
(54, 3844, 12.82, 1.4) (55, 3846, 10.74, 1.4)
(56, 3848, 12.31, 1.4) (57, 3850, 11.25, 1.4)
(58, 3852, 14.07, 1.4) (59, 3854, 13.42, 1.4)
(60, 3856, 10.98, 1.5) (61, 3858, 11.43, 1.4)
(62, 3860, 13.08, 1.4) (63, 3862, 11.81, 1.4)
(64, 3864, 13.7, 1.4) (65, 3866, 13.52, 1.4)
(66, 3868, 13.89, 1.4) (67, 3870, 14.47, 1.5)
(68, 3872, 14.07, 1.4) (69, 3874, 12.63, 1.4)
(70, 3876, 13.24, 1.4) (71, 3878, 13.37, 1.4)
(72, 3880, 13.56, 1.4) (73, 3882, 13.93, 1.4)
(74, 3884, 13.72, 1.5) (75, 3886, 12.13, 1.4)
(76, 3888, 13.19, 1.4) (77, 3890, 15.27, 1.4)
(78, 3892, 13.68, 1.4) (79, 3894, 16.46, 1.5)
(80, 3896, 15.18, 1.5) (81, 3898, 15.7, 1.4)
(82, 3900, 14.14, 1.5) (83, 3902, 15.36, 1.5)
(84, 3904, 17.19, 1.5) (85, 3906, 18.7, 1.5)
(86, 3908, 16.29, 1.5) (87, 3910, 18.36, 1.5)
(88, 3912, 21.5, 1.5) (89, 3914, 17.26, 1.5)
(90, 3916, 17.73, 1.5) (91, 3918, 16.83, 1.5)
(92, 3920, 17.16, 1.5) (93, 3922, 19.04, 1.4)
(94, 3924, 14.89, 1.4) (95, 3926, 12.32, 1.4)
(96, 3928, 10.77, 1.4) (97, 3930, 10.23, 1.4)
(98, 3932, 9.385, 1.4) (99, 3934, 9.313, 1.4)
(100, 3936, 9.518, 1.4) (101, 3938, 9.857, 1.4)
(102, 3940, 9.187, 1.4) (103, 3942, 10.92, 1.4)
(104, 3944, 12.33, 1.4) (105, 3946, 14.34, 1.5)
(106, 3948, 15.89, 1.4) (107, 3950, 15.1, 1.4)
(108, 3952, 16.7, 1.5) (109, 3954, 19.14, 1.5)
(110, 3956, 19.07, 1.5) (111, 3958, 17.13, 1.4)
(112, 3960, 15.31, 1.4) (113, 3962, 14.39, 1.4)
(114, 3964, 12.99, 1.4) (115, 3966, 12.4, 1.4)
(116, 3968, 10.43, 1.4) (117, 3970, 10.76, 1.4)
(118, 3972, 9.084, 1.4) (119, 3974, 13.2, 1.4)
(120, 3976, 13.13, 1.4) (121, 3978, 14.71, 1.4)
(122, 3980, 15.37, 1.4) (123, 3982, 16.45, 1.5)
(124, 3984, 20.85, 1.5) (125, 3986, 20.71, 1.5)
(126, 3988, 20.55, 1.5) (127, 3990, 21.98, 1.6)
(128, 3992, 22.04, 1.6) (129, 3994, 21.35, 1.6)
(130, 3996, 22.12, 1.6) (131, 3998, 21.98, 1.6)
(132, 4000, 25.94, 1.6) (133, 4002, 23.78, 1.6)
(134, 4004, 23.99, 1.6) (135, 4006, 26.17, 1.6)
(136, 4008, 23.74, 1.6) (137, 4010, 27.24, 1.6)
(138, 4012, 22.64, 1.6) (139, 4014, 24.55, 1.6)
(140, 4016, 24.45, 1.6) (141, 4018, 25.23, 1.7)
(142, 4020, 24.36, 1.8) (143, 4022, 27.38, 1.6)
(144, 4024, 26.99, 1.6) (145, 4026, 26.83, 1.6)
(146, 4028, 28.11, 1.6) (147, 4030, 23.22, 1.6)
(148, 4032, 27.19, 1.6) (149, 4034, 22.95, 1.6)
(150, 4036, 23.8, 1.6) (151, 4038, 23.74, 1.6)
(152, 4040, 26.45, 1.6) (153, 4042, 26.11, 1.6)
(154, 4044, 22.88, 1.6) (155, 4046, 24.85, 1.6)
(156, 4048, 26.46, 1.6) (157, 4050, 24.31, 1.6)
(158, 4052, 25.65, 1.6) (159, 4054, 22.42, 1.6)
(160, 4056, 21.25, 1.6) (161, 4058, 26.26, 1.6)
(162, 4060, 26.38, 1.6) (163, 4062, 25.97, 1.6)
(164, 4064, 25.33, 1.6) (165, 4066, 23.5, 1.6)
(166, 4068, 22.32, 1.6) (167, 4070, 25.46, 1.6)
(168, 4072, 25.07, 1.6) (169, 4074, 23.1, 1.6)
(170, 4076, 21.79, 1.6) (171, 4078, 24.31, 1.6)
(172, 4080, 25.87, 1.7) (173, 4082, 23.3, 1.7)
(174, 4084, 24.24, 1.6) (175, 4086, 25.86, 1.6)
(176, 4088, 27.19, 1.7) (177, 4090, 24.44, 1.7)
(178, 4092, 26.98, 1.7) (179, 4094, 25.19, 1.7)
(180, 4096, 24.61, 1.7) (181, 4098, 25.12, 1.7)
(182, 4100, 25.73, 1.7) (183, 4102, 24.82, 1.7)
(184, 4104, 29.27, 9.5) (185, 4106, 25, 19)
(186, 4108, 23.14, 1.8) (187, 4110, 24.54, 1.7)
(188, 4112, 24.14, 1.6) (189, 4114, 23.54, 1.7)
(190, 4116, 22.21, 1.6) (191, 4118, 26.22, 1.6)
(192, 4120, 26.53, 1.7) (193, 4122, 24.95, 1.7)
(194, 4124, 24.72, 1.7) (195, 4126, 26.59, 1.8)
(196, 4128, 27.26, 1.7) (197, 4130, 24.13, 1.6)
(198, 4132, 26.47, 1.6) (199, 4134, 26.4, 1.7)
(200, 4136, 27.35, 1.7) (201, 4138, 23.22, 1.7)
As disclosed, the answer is 1.84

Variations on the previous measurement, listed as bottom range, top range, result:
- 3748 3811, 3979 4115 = 1.92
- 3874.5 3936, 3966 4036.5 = 1.52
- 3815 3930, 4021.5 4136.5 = 2.02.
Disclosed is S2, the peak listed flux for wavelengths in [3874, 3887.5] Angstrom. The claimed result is 13.93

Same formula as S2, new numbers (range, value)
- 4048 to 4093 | 27.19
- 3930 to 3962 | 19.14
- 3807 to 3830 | 15.42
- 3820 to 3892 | 15.27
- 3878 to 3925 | 21.5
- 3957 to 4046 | 28.11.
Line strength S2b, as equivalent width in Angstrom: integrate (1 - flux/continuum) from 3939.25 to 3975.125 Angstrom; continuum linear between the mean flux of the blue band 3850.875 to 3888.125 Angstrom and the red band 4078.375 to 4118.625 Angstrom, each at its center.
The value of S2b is 7.8 Angstrom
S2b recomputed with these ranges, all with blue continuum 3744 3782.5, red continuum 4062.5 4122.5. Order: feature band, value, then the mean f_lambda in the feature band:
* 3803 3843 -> 8.1 Angstrom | 12.7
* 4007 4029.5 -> -3.2 Angstrom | 25.5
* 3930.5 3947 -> 7.7 Angstrom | 10.6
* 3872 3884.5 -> 3.0 Angstrom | 13.4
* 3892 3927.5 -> 4.3 Angstrom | 16.5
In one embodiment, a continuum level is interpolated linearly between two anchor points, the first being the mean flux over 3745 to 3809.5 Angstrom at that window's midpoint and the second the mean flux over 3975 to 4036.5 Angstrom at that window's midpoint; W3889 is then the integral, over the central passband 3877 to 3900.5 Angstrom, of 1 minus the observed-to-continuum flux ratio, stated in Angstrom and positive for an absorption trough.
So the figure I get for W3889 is 5.5 Angstrom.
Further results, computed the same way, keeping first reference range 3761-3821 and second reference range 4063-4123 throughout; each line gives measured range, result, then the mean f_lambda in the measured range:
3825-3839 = 5.1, 10.3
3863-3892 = 6.6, 13.6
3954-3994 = 9.3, 16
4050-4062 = -0.5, 24.5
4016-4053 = -4.0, 25.3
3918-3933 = 4.4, 13.6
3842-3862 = 5.4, 12.3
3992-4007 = -1.2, 23.5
